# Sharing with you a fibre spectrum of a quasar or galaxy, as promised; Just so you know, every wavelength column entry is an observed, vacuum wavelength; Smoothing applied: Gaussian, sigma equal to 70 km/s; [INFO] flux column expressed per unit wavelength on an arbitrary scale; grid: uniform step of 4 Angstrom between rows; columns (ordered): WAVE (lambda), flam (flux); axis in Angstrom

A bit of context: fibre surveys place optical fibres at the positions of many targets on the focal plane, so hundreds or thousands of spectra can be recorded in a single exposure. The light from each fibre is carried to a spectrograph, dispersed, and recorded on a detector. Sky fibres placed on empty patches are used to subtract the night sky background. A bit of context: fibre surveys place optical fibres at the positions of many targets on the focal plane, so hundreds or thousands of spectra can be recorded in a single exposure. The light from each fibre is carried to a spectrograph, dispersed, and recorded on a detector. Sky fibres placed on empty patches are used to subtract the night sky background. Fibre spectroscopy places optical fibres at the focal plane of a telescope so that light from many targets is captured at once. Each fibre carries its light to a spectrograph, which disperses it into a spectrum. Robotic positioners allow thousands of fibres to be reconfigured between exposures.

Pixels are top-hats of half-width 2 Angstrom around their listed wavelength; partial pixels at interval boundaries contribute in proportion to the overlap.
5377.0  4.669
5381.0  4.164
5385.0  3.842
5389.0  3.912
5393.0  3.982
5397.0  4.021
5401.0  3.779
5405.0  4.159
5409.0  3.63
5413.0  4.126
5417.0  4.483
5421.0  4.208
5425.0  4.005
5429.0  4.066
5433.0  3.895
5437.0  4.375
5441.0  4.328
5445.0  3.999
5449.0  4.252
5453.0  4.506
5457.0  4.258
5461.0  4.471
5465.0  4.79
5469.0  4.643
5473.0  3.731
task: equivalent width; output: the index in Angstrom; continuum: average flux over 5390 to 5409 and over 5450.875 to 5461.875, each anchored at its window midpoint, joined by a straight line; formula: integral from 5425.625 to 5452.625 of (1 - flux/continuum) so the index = 0.62 Angstrom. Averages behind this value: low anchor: 3.94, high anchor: 4.4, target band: 4.17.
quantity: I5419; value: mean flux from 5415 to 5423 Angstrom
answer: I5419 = 4.35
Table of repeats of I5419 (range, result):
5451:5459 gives 4.38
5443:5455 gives 4.25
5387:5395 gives 3.95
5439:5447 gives 4.16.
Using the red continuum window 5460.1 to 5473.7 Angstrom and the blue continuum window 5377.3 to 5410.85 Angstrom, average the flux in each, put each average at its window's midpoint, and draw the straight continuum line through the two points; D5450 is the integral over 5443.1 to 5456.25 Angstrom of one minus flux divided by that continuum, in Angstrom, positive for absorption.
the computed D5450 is 0.3 Angstrom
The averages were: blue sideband 3.97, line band 4.25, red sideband 4.47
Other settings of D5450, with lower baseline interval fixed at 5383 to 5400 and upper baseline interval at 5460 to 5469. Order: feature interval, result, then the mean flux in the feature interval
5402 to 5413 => 0.4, 3.93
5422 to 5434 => 0.8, 4.01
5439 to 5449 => 0.6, 4.18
